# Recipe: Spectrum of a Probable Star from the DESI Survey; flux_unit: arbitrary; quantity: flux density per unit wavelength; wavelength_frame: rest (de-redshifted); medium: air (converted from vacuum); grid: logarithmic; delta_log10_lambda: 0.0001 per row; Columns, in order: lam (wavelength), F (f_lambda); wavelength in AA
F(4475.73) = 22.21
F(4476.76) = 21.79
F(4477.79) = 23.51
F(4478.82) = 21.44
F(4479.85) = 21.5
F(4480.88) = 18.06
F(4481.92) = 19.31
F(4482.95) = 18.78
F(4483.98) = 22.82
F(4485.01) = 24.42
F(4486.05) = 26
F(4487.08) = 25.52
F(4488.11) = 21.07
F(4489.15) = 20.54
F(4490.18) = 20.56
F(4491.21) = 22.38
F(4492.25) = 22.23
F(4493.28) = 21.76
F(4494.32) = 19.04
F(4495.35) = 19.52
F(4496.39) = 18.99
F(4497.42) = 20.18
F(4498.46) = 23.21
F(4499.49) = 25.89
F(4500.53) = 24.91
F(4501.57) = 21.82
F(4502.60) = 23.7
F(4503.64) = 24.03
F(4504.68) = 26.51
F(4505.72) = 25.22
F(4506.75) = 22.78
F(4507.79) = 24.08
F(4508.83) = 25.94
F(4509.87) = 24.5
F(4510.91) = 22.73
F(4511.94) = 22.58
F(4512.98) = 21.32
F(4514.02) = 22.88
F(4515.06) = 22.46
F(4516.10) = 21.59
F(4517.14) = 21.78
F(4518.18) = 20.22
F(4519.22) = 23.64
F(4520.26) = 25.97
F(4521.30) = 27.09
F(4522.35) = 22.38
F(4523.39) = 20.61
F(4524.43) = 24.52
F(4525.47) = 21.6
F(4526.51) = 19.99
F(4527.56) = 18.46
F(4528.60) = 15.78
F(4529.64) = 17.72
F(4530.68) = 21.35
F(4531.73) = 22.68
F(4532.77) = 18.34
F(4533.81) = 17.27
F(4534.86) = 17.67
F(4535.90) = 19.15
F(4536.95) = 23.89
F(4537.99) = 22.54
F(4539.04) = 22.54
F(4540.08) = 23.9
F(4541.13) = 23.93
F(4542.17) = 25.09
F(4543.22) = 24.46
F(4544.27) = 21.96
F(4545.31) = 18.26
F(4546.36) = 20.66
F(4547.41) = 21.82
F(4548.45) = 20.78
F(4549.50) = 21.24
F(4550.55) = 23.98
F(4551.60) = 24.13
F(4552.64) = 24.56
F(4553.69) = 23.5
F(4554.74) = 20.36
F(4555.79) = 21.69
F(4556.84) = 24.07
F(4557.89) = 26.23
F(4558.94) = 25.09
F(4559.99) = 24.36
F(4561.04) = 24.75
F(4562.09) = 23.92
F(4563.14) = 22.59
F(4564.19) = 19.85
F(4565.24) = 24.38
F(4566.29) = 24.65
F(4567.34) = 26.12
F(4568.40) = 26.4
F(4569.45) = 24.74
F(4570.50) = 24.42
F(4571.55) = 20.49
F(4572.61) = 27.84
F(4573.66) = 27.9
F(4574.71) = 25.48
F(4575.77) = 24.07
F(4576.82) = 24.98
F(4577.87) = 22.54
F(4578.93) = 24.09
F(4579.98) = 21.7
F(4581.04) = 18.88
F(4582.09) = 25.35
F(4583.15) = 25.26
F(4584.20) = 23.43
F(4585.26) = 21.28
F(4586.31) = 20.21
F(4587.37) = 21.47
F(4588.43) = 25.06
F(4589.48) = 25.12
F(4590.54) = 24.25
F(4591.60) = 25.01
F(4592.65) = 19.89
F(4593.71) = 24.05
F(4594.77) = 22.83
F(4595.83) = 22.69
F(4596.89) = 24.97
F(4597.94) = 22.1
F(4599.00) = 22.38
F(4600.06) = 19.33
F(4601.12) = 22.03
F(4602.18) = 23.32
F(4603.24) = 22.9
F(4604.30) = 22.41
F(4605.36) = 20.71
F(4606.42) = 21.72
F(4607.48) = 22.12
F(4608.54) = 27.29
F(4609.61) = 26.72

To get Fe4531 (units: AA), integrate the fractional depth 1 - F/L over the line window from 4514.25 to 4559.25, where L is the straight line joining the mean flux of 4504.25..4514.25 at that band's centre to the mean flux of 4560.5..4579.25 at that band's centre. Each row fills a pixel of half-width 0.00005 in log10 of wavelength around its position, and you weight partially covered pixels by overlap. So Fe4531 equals 4.0 AA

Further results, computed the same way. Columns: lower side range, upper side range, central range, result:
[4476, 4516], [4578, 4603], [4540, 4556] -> 0.11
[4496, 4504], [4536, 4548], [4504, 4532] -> 0.33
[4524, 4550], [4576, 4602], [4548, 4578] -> -2.78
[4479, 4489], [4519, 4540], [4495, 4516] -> -1.58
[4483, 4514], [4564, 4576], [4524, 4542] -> 2.33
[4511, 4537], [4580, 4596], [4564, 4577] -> -1.37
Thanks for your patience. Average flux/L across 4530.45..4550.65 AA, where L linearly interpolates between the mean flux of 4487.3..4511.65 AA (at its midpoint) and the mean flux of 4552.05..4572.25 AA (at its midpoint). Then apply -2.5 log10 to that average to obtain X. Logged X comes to 0.09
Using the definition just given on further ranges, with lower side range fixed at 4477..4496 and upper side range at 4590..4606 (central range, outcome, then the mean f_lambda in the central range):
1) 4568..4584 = -0.09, 24.3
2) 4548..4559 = -0.05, 23.2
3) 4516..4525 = -0.06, 23.1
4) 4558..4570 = -0.10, 24.3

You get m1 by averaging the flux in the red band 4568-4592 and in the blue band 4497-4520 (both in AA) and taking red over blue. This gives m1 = 1.02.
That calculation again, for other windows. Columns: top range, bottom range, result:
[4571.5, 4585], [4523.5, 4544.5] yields 1.14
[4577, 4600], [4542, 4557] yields 1.03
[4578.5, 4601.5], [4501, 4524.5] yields 0.97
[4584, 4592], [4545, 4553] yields 1.05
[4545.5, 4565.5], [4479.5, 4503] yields 1.05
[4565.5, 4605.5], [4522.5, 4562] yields 1.07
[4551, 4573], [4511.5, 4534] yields 1.12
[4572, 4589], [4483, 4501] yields 1.07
